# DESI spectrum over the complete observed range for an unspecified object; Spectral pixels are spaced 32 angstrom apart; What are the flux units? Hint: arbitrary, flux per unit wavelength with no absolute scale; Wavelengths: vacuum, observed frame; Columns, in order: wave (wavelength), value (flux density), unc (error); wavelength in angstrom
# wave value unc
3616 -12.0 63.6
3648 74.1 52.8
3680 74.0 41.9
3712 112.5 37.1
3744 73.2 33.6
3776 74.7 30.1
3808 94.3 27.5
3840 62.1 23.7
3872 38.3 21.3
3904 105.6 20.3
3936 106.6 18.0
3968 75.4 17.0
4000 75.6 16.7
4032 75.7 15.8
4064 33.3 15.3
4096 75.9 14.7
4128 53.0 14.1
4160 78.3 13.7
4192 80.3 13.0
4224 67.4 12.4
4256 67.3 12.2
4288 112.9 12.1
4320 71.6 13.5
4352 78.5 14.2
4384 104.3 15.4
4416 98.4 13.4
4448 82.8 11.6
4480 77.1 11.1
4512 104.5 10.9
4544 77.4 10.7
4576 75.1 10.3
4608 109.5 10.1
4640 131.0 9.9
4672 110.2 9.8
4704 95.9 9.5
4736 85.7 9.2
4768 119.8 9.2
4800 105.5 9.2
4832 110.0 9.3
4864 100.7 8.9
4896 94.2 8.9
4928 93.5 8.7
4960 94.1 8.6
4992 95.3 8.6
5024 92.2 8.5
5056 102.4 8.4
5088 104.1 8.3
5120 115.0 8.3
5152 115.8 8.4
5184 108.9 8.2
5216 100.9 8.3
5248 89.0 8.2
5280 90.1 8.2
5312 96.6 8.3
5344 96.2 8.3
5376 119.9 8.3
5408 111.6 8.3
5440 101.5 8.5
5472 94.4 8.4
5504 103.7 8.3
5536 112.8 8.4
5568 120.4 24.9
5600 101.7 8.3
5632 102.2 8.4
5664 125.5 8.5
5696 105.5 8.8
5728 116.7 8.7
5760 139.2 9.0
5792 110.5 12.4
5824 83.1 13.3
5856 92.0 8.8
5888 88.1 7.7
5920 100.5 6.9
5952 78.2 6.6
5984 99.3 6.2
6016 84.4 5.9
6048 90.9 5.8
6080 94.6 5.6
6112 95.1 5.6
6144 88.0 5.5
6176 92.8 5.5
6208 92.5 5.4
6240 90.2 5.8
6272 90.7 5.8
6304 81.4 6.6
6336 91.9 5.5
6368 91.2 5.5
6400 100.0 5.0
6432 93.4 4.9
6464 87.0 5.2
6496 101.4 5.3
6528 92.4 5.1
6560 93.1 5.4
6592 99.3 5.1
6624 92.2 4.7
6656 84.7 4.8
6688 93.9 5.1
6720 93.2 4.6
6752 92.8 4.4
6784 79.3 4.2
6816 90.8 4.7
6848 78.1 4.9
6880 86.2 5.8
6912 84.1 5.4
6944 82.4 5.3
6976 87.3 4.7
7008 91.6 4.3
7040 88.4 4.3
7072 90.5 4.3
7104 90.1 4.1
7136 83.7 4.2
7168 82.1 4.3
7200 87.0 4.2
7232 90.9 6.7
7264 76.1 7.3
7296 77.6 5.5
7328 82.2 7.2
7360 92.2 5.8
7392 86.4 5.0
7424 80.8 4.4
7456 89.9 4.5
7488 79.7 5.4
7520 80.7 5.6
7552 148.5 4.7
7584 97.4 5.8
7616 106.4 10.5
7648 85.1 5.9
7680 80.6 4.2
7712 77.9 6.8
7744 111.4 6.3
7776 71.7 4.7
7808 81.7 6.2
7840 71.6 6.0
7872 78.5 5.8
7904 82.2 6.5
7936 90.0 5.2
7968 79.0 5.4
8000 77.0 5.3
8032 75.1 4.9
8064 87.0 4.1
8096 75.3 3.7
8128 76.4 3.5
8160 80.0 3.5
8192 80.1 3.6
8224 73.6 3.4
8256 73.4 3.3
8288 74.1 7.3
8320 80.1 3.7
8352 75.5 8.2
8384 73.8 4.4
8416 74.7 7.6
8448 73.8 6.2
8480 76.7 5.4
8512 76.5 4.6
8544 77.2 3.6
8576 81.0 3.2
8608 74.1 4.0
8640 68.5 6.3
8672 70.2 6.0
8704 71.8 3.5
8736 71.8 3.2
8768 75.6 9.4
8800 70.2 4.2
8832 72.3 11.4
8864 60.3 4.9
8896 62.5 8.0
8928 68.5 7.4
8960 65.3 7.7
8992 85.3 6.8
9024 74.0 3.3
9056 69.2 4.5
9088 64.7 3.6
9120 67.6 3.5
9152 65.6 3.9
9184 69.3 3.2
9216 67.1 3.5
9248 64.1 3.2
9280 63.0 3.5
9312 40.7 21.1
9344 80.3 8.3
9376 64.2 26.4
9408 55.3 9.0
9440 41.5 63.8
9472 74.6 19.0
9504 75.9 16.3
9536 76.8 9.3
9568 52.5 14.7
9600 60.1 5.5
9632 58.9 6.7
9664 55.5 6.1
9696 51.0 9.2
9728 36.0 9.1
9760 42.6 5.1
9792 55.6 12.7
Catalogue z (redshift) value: 0.152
